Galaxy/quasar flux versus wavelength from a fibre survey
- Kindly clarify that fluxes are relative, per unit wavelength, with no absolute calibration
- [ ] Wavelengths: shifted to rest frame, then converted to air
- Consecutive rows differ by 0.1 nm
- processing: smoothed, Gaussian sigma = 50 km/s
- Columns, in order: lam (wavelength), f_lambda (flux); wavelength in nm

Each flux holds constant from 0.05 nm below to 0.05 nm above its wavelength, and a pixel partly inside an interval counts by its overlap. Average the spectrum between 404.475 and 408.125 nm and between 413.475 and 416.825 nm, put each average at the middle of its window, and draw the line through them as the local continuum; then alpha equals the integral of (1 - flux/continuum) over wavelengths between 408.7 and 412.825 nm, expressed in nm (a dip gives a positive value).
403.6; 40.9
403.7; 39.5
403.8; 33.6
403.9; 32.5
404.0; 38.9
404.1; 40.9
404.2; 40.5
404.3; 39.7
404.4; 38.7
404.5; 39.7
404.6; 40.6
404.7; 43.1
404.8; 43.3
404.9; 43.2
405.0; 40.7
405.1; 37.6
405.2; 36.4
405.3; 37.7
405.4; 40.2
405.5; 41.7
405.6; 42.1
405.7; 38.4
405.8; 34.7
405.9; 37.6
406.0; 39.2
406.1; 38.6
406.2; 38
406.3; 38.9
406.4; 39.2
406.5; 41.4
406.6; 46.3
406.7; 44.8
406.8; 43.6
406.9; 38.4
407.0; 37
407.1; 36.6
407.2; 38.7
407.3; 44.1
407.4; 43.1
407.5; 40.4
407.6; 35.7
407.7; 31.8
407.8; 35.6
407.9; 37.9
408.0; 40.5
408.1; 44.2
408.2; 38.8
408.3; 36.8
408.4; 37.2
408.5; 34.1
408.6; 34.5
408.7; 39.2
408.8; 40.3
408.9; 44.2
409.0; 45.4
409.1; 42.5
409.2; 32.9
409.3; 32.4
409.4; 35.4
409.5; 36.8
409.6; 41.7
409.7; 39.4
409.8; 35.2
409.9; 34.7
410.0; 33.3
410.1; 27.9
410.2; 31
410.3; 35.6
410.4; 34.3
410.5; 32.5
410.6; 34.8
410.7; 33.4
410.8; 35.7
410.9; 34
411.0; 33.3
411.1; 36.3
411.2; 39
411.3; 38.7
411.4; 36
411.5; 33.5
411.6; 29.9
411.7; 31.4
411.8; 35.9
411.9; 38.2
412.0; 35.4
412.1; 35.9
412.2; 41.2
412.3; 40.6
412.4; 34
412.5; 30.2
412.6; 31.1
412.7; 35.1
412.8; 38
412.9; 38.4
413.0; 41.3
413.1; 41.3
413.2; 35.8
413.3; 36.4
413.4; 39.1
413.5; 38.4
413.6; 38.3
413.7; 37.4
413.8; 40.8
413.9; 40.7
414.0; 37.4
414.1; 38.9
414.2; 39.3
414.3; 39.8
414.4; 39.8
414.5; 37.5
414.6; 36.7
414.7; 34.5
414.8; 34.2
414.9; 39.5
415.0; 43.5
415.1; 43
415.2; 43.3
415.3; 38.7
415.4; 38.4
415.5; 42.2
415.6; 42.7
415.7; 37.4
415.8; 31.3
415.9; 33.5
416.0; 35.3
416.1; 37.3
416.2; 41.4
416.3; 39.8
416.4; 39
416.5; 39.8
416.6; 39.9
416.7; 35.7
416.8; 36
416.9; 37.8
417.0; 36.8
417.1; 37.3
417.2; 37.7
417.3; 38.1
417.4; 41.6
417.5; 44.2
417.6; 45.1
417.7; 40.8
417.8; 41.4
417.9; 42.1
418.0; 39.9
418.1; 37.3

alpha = 0.35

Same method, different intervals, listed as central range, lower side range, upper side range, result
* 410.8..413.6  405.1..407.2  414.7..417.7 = 0.21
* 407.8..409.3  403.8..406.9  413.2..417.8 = 0.03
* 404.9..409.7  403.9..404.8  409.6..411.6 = -0.20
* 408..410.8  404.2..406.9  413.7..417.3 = 0.20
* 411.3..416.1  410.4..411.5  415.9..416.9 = -0.11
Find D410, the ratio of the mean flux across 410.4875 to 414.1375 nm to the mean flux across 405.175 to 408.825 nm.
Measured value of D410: 0.9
